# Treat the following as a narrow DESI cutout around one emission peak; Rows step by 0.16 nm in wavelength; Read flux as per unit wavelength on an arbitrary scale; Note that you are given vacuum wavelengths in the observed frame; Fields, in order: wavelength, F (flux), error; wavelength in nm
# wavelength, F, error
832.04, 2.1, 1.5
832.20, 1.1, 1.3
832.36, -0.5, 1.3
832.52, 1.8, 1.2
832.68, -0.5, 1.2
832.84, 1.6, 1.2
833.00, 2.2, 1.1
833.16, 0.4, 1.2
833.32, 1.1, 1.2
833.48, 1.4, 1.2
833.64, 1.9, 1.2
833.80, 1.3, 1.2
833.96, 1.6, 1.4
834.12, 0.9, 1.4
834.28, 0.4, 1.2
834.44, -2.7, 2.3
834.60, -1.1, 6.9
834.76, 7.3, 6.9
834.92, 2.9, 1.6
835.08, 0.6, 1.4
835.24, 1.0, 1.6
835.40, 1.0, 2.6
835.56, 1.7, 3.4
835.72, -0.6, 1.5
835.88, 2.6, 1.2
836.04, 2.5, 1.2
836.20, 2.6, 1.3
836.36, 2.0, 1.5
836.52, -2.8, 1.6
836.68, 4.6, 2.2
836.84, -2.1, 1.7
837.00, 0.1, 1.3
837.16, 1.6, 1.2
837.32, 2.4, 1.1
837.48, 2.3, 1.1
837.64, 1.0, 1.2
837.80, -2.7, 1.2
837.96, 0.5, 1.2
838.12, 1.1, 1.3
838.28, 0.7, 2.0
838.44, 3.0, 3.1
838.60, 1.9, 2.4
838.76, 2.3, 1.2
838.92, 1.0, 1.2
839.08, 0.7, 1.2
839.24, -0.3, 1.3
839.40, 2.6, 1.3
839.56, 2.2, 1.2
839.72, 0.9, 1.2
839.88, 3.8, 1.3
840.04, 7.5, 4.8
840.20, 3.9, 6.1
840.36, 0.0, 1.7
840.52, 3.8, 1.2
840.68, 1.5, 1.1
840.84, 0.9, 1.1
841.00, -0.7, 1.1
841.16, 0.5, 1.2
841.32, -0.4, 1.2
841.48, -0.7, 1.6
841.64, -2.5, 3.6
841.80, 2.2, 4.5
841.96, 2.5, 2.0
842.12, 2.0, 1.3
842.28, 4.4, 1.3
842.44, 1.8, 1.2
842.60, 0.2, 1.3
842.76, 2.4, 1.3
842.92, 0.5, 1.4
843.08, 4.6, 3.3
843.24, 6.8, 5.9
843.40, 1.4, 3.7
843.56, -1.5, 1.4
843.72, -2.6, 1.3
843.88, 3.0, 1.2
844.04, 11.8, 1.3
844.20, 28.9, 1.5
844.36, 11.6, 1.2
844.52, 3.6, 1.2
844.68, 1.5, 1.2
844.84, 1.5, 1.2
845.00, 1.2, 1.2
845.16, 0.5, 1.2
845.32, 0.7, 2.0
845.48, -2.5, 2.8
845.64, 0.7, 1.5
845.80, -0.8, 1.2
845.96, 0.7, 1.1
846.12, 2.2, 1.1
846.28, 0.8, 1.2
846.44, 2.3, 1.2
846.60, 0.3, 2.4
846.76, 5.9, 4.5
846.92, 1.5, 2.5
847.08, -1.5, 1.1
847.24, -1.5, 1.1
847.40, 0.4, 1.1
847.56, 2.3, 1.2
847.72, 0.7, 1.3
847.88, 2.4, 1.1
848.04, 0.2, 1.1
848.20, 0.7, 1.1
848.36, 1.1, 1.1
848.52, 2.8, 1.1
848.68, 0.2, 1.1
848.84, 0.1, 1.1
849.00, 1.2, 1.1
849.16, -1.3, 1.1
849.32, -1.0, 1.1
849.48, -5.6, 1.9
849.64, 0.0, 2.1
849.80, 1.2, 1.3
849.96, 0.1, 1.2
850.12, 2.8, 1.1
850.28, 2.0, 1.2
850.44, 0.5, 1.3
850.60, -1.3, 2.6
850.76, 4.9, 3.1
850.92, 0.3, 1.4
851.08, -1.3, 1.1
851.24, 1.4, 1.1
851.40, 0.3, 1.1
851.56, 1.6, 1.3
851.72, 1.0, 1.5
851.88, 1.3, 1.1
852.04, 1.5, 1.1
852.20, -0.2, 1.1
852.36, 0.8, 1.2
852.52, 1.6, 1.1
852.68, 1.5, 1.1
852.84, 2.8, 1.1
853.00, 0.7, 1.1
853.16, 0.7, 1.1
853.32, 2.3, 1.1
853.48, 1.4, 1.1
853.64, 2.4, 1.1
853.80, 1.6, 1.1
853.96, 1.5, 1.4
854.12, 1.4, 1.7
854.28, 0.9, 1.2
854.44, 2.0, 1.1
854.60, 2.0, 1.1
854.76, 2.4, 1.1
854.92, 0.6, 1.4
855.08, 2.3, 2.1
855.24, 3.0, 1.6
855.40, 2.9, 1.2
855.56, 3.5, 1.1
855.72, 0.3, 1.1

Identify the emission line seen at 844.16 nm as Halpha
